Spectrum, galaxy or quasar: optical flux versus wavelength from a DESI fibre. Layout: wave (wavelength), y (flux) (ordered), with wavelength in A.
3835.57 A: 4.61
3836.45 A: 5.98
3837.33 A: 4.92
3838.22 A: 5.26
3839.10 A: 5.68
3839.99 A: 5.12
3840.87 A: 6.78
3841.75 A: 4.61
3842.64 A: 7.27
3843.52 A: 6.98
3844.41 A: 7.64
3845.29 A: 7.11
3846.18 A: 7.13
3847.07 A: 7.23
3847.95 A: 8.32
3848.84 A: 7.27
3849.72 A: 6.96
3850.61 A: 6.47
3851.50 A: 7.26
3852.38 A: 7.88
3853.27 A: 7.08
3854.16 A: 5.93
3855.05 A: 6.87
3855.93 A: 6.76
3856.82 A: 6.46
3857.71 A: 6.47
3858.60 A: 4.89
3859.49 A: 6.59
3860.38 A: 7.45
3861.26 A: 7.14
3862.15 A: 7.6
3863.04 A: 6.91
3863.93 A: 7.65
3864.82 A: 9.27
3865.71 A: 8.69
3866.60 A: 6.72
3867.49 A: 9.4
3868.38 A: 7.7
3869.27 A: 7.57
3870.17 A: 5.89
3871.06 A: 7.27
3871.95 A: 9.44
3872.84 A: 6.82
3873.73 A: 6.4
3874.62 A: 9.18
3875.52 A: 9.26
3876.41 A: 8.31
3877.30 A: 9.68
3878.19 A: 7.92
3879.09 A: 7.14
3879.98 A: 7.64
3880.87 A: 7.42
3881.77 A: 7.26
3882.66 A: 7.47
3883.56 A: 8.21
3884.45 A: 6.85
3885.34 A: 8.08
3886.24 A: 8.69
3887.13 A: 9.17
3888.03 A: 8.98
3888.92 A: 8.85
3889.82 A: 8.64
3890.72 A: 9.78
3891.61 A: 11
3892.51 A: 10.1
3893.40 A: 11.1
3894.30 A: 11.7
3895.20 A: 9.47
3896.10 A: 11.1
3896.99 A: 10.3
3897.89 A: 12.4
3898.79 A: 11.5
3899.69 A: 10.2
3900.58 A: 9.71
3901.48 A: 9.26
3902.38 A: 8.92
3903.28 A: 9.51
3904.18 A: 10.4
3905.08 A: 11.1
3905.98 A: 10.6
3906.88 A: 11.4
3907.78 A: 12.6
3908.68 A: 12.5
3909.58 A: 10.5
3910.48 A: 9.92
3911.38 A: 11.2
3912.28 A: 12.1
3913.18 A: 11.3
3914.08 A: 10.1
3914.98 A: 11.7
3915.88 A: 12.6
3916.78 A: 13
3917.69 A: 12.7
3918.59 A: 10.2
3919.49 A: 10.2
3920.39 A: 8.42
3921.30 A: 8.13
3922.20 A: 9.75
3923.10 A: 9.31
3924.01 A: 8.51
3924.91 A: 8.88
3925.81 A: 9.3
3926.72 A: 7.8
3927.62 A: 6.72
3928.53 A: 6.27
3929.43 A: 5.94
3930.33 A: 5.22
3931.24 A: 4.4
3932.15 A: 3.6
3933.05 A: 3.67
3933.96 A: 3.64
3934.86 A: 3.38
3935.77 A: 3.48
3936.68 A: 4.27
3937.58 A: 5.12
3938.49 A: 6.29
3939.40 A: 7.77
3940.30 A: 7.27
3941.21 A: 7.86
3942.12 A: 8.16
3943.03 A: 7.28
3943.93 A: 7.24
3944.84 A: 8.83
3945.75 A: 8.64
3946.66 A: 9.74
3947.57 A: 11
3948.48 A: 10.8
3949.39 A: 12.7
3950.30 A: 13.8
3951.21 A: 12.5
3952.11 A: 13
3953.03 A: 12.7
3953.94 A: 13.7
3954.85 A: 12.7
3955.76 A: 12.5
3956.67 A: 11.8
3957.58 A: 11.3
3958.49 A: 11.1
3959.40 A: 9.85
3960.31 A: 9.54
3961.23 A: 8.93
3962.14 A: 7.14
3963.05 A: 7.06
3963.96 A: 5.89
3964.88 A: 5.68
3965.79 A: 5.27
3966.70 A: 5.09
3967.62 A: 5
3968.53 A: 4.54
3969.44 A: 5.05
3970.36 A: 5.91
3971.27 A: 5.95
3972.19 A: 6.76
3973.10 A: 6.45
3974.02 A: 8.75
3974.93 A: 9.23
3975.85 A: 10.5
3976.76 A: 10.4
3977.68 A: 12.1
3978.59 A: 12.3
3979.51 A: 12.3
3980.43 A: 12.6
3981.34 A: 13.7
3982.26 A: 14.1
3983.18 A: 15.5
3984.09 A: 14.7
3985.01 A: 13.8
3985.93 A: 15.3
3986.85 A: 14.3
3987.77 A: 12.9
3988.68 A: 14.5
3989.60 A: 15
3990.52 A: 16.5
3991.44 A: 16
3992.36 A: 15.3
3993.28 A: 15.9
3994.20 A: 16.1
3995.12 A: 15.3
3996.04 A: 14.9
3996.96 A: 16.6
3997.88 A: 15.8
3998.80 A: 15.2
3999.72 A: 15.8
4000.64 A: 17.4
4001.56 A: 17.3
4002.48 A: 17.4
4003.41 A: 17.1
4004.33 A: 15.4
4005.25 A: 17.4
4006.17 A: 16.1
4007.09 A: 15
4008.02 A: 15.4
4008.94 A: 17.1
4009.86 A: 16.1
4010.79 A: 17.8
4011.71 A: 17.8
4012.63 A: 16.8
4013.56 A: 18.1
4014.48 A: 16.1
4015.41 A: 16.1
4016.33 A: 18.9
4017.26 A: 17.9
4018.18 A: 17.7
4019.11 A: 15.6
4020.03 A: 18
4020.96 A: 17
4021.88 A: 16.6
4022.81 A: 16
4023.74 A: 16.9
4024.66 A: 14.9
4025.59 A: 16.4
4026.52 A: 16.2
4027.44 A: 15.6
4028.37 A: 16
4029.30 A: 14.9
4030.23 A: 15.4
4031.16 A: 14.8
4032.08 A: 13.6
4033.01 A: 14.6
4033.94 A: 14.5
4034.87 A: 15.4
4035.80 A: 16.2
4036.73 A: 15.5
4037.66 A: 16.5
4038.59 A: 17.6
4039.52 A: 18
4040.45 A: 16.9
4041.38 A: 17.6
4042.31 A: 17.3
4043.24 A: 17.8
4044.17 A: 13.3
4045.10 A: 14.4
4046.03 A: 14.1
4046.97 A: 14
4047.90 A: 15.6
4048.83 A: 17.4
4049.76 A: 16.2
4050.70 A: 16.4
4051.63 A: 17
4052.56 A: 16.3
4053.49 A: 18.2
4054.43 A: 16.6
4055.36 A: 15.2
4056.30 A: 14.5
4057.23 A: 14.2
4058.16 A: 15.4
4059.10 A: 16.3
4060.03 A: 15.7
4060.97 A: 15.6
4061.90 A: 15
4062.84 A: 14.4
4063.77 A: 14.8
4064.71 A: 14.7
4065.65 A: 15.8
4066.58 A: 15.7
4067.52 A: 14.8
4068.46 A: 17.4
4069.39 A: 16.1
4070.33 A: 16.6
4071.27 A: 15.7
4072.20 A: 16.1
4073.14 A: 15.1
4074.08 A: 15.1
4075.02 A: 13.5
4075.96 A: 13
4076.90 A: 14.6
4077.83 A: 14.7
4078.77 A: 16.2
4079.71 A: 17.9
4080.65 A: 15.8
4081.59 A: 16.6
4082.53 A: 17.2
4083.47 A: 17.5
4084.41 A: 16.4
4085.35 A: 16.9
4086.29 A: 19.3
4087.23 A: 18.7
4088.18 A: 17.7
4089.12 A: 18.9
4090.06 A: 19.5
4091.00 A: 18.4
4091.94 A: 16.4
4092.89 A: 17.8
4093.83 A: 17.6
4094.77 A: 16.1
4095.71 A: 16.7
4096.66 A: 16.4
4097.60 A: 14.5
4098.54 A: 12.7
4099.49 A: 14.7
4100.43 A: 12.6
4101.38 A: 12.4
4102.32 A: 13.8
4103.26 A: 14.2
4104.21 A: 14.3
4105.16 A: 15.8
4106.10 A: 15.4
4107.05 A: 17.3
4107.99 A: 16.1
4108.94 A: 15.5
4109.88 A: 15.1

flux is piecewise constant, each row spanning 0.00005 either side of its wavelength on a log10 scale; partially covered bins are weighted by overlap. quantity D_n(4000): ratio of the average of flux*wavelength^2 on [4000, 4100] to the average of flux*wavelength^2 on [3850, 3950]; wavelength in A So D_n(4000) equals 2.05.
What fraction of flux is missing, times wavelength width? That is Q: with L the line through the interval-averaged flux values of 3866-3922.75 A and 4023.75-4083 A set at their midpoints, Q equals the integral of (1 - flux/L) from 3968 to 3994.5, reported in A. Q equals 2.2 A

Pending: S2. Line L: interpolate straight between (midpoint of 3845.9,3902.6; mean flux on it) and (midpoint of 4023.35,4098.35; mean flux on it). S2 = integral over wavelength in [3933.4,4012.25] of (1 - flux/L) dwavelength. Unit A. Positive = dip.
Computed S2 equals 6.9 A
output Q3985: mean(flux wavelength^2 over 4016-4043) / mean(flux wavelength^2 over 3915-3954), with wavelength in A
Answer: 2.02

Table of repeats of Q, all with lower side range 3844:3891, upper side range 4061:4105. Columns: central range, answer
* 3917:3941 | 7.0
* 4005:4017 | -3.4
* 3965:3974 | 4.5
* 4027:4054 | -3.1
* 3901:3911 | -1.6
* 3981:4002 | -5.0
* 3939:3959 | 0.4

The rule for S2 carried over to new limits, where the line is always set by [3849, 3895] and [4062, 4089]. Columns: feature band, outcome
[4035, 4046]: -1.3 A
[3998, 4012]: -3.5 A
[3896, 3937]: 2.1 A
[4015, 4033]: -2.9 A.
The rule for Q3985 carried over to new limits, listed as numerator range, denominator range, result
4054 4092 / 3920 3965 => 2.05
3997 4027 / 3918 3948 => 2.42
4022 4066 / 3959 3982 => 1.97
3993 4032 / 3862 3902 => 2.00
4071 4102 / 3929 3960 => 2.02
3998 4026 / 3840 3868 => 2.55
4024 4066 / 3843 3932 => 1.96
